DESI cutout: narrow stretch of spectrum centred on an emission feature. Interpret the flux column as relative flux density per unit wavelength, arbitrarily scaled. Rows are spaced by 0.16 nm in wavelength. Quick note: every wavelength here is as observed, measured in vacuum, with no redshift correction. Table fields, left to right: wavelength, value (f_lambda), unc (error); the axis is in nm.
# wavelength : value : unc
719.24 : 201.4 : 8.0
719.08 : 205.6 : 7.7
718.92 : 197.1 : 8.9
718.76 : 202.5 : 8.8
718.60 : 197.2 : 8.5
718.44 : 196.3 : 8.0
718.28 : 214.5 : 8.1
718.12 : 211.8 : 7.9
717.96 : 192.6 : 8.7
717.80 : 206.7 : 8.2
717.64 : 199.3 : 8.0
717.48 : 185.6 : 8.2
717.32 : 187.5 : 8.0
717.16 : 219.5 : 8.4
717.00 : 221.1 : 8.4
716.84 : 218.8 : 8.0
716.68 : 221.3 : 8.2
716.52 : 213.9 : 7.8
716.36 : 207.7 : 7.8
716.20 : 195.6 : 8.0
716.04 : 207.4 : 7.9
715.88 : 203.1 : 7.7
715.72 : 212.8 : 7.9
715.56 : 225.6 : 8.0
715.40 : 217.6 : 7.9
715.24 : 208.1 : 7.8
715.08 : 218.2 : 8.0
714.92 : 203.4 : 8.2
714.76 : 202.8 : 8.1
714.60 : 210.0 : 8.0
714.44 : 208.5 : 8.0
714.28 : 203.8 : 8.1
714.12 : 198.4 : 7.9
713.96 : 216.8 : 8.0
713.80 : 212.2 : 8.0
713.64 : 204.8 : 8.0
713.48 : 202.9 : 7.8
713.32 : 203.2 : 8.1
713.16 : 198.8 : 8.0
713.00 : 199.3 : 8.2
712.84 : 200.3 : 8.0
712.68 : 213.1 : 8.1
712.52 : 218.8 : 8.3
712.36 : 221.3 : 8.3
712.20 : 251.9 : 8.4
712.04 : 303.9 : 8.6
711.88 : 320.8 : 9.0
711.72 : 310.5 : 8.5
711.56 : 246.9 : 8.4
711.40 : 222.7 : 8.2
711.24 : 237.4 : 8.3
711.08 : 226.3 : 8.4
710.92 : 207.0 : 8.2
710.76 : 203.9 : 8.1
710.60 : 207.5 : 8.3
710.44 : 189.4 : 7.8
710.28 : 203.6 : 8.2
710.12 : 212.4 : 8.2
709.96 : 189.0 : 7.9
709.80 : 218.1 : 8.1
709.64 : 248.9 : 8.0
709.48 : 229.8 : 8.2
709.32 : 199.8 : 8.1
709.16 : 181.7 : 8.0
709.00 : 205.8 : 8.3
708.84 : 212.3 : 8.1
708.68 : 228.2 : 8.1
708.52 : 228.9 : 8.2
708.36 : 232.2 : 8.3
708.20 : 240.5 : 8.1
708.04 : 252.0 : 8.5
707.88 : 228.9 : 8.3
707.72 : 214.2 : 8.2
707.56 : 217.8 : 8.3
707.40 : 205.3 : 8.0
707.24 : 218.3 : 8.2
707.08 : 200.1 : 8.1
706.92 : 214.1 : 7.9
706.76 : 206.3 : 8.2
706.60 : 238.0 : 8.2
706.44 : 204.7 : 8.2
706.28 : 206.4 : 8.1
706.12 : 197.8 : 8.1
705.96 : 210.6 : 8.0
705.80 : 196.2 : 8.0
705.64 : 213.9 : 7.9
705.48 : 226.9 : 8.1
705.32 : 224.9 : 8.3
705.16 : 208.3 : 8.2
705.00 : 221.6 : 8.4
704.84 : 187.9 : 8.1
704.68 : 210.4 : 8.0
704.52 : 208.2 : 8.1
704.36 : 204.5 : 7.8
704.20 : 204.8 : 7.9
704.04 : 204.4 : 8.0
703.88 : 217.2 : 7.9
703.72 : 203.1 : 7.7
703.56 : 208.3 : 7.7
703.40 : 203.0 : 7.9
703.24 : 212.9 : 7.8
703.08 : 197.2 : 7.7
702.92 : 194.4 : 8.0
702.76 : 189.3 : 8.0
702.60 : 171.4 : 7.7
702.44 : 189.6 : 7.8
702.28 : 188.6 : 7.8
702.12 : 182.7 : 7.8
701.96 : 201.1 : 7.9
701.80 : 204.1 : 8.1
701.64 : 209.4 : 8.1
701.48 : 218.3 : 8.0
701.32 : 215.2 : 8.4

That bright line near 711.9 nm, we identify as [N II] 6583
